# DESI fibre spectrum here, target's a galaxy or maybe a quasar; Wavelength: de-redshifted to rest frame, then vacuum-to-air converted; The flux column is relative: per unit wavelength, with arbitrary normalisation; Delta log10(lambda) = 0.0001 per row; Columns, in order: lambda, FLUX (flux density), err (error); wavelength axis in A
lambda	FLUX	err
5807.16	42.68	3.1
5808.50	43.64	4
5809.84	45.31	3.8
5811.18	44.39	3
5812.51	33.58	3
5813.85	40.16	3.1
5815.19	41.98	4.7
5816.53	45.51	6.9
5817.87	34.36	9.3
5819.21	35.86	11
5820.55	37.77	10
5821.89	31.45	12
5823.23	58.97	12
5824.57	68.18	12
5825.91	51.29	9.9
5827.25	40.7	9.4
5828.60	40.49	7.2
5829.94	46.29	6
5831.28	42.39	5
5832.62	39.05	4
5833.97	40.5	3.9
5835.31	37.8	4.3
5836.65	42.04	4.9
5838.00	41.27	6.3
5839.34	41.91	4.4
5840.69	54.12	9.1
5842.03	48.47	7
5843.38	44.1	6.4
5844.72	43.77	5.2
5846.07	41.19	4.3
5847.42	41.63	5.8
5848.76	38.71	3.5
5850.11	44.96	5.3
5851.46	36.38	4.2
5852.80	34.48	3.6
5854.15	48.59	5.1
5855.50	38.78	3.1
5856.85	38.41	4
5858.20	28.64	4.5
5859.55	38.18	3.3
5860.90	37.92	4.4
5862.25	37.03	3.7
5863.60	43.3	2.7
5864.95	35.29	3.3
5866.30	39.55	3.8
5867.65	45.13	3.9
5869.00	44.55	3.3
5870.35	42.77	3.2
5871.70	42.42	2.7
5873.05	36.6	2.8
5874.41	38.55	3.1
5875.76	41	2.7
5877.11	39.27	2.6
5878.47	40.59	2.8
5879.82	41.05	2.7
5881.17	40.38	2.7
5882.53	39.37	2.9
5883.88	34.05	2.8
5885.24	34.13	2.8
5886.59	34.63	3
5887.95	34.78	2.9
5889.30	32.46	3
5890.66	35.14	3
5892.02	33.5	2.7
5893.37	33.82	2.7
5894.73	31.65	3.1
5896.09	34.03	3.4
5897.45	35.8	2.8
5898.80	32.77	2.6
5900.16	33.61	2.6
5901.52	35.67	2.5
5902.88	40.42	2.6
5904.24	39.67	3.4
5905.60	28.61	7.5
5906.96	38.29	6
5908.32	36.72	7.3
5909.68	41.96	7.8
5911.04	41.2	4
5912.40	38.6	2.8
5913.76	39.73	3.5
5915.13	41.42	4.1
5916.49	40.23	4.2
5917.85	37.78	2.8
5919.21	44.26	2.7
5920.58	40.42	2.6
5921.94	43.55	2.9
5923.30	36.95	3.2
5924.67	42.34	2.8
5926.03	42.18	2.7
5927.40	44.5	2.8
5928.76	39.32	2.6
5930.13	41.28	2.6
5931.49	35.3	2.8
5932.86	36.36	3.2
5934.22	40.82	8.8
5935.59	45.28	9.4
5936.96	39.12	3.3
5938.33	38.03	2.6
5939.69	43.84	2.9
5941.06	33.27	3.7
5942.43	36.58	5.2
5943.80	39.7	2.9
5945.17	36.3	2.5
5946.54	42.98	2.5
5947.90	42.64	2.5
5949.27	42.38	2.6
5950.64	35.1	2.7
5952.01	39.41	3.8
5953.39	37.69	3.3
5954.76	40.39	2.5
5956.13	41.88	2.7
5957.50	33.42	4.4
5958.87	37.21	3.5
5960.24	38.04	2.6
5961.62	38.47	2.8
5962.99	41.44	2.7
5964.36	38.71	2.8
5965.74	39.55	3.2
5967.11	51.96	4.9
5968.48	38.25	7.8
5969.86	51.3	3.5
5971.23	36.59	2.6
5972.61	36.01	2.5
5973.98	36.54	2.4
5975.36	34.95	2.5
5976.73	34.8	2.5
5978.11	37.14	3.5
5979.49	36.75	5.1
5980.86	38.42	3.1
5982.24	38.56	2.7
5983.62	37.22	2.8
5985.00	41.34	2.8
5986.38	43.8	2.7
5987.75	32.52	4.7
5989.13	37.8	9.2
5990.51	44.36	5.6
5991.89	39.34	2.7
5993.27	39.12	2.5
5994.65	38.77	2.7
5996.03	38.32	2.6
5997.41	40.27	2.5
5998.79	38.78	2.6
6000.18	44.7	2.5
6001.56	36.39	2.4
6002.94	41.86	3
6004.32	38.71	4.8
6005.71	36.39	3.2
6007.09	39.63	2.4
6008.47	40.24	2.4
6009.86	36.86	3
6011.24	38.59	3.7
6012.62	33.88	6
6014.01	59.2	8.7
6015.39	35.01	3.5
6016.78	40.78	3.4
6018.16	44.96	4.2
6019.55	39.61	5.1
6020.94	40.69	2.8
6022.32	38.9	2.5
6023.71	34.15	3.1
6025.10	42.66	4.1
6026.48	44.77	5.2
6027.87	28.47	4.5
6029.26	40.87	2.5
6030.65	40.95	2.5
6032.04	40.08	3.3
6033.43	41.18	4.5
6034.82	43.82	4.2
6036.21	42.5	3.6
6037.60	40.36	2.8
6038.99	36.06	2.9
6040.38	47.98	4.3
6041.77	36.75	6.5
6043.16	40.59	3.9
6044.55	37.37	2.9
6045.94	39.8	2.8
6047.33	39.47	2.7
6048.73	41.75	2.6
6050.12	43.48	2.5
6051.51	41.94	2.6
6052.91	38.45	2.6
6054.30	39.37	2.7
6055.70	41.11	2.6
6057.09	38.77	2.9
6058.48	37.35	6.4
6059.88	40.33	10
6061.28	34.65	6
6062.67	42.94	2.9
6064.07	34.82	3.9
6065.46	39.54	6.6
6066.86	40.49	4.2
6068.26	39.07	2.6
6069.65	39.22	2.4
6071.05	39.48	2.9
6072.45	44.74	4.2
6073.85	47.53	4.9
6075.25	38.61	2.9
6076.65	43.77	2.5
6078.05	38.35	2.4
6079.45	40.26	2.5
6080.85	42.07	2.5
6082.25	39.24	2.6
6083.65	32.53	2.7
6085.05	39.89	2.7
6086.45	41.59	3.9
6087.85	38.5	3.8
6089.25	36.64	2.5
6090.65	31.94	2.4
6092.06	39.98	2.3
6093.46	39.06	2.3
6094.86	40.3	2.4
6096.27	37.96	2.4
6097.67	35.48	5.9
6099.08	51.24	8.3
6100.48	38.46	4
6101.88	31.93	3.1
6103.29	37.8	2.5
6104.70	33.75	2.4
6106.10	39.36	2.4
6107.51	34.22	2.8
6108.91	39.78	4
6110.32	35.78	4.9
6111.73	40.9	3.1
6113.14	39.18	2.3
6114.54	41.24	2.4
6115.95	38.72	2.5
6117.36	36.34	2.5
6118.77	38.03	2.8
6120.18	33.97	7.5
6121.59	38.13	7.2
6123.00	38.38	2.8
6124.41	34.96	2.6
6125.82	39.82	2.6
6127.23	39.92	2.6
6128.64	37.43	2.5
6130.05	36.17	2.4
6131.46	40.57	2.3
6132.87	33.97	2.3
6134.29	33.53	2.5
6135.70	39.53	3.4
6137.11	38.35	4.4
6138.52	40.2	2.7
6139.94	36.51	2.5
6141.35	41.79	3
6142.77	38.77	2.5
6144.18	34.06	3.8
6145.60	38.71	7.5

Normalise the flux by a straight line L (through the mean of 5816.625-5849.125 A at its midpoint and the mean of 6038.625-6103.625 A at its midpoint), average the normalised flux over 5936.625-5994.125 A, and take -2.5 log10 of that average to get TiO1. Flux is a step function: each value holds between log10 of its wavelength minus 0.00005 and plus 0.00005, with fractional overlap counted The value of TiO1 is 0.06 mag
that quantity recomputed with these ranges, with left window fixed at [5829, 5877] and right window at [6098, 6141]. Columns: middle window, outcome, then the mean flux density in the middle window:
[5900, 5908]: 0.12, 36.2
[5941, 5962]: 0.03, 38.6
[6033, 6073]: -0.04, 40.1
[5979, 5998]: 0.01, 39.1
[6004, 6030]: -0.02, 39.7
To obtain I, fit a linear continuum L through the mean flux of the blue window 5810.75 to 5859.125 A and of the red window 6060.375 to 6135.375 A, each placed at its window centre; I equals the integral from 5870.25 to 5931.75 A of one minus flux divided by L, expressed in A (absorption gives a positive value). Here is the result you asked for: 4.69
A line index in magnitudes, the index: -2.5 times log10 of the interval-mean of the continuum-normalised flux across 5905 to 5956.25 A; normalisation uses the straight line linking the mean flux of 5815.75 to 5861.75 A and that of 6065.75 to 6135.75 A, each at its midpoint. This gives 0.034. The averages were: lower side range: 42.2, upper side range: 38.6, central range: 39.6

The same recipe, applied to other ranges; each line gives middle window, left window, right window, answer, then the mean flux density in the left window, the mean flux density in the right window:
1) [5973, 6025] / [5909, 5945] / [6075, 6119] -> 0.01 mag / 40.1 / 38.5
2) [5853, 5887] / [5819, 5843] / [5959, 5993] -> 0.10 mag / 44.5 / 39.3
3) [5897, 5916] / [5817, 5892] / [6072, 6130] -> 0.08 mag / 40.7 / 38.7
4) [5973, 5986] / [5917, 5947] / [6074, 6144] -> 0.06 mag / 40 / 38.3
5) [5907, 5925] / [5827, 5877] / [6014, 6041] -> 0.02 mag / 41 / 40.7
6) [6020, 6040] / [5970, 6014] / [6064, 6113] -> -0.02 mag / 38.8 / 39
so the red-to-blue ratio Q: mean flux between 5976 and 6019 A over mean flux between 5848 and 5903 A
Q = 1.05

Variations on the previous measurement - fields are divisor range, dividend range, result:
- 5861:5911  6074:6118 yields 1.03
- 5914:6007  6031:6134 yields 0.99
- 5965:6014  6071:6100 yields 1.01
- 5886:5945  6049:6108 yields 1.03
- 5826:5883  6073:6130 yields 0.94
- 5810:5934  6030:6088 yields 1.01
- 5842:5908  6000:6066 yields 1.05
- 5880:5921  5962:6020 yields 1.08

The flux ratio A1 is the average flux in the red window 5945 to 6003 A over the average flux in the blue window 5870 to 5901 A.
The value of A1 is 1.1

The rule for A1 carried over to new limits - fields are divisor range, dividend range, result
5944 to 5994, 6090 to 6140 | 0.97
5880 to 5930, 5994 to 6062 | 1.06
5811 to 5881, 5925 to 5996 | 0.95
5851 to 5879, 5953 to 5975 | 1.01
